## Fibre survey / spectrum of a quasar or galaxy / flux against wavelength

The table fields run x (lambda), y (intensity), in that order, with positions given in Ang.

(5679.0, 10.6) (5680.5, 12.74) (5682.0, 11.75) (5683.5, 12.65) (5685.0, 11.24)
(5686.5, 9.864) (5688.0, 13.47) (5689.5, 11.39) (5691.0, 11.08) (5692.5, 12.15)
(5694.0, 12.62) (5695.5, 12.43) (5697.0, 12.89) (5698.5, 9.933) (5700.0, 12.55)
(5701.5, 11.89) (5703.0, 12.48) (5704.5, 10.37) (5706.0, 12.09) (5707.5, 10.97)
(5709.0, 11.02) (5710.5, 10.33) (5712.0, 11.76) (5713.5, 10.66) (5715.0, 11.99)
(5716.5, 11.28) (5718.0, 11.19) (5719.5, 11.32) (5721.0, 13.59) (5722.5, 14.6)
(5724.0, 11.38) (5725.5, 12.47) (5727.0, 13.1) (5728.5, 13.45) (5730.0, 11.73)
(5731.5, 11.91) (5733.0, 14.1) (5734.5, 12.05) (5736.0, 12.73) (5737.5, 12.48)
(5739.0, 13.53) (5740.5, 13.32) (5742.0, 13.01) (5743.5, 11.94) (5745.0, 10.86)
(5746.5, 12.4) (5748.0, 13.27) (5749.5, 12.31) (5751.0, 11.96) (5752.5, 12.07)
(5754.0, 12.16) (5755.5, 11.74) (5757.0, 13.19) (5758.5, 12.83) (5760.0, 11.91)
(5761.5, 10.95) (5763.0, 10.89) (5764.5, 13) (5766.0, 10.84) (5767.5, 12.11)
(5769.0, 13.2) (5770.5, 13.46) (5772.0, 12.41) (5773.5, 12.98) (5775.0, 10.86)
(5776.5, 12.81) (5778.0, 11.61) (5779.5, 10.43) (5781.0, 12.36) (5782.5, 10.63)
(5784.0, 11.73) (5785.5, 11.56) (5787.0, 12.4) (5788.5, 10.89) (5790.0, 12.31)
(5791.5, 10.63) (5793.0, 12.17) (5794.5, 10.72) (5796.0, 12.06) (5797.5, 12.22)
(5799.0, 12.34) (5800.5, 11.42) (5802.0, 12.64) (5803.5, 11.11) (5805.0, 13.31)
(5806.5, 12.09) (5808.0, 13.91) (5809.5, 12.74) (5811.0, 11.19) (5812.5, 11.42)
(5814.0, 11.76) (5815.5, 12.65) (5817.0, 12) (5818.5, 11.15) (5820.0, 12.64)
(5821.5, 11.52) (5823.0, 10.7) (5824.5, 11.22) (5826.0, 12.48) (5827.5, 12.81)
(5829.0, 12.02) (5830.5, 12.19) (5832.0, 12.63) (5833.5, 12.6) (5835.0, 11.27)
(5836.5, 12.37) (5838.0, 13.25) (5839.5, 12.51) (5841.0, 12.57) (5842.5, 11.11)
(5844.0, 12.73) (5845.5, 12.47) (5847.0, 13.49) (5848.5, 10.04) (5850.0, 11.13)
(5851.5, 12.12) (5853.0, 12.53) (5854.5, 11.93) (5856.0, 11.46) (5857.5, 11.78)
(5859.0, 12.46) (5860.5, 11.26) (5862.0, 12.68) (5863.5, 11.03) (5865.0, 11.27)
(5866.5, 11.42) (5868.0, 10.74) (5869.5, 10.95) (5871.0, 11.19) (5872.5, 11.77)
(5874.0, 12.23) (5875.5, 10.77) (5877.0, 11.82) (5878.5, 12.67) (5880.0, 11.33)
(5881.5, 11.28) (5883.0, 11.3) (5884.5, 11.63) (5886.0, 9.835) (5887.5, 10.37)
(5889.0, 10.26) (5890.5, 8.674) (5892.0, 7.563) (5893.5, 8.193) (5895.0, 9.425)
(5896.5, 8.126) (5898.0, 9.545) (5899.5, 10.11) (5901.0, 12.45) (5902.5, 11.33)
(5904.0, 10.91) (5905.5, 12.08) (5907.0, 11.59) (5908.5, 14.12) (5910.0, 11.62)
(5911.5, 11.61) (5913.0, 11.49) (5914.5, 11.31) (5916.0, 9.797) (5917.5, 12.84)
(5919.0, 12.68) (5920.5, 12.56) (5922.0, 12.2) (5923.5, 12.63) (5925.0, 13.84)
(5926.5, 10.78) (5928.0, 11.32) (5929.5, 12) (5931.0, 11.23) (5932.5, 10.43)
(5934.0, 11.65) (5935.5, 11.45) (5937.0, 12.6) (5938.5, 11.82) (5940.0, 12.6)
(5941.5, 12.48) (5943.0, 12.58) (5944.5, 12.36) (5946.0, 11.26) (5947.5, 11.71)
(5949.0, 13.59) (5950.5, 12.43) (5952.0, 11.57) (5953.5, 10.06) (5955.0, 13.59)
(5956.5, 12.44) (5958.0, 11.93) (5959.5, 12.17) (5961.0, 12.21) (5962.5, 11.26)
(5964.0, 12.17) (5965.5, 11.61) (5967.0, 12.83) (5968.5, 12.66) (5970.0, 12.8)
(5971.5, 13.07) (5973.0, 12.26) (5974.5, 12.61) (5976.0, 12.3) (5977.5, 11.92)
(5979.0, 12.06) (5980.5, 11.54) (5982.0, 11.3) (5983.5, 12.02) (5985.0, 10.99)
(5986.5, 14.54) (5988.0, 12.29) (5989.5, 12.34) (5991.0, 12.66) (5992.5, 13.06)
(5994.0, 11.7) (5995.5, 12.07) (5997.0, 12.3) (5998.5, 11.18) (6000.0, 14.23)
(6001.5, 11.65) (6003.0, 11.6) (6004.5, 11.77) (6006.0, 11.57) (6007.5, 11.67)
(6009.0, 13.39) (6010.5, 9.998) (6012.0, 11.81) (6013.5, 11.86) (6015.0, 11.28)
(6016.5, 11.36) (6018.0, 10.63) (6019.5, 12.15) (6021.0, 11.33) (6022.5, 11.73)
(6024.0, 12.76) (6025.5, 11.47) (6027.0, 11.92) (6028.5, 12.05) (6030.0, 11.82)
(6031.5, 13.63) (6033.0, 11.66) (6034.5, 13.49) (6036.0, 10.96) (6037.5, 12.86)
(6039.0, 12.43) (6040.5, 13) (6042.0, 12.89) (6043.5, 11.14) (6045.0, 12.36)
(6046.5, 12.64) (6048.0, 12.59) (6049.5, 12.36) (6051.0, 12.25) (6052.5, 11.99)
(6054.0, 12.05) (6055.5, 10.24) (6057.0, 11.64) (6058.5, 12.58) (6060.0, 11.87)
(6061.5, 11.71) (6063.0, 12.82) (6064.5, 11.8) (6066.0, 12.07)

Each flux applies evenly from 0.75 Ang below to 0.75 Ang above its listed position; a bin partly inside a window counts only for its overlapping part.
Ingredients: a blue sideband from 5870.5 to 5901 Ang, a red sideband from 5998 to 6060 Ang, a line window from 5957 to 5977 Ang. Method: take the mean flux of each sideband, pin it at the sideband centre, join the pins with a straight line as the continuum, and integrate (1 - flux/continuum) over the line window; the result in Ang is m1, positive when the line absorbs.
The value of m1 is -1.7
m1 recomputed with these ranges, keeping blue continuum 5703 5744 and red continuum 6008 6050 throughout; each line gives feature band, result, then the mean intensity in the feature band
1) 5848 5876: 1.3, 11.5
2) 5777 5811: 0.8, 11.9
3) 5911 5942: 0.6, 11.9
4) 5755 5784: 0.3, 12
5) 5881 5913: 4.0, 10.6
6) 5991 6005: -0.2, 12.2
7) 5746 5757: -0.2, 12.3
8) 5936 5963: -0.2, 12.1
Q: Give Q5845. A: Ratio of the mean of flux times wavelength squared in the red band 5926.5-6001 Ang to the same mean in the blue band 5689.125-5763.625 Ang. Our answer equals 1.09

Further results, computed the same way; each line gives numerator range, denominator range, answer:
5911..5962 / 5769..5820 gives 1.05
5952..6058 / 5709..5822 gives 1.08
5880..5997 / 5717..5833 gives 1.02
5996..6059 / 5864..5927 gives 1.13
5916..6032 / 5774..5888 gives 1.07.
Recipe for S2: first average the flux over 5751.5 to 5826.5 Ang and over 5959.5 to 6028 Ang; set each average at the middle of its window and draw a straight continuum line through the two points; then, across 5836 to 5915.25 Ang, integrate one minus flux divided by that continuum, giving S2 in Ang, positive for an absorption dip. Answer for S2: 4.4 Ang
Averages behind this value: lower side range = 11.9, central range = 11.3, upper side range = 12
